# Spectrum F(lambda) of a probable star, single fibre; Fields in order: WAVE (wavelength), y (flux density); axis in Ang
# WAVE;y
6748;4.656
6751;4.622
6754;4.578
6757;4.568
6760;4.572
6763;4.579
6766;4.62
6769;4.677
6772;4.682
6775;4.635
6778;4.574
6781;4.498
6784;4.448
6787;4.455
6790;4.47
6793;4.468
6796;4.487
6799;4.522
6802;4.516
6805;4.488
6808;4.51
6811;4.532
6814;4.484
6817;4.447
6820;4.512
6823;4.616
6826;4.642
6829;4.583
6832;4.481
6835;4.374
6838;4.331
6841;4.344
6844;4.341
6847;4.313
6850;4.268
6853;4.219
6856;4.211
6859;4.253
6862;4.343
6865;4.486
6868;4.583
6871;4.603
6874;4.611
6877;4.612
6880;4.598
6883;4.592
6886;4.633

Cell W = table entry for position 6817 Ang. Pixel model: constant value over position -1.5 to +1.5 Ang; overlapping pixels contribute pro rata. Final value 4.447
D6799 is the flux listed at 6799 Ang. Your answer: 4.522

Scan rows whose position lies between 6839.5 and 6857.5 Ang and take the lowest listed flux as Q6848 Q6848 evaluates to 4.211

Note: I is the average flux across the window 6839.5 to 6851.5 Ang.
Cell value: 4.32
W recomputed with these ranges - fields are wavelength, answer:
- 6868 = 4.583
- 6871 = 4.603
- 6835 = 4.374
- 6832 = 4.481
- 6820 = 4.512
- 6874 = 4.611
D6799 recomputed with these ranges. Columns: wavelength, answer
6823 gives 4.616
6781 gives 4.498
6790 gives 4.47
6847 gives 4.313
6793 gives 4.468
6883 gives 4.592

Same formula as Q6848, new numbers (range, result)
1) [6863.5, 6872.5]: 4.486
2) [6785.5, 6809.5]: 4.455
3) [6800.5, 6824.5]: 4.447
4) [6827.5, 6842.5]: 4.331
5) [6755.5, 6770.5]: 4.568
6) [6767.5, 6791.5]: 4.448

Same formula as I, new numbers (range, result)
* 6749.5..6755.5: 4.6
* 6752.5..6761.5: 4.57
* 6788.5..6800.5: 4.49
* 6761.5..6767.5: 4.6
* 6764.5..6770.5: 4.65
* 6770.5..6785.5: 4.57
